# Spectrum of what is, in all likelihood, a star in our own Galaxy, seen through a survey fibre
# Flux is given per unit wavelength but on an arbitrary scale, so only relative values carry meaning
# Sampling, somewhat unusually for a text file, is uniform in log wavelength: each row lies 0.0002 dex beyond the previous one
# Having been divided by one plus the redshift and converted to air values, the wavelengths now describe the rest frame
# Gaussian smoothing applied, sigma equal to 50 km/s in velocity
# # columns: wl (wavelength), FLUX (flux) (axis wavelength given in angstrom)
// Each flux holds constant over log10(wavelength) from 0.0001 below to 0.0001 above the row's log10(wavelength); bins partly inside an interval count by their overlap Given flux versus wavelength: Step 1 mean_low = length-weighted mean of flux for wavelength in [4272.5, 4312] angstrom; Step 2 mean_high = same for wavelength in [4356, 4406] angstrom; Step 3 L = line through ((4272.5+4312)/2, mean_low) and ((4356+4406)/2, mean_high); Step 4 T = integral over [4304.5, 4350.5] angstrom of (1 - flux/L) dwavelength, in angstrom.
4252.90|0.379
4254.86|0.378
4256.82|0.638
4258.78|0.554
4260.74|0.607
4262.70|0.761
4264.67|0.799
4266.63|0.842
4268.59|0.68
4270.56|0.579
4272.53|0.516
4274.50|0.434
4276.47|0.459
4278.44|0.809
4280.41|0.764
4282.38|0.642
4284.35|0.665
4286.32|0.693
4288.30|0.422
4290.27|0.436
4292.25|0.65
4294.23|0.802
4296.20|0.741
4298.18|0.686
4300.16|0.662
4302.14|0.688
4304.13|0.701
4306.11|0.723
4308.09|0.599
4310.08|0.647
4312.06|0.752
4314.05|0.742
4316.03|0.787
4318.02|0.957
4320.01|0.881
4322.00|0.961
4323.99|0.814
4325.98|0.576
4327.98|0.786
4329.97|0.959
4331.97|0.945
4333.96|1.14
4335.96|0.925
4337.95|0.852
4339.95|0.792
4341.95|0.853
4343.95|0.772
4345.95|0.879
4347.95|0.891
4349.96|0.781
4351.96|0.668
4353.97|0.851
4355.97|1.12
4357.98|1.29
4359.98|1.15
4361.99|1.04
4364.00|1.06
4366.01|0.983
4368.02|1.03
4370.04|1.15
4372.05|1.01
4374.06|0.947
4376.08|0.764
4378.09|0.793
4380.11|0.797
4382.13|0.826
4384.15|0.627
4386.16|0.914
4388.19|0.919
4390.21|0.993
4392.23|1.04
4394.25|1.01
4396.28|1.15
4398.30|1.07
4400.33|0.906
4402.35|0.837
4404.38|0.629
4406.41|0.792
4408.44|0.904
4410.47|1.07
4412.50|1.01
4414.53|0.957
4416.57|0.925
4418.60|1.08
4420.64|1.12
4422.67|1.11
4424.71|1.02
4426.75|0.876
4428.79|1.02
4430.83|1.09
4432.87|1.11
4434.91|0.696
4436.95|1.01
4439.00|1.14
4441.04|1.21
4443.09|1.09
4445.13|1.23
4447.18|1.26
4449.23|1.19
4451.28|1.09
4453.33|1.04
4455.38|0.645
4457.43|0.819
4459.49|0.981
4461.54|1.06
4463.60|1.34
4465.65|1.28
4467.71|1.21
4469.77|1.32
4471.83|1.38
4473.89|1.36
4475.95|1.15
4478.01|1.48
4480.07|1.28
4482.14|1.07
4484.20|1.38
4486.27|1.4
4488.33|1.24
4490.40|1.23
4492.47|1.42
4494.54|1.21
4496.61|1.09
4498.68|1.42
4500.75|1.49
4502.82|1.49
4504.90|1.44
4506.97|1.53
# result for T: -3.5 angstrom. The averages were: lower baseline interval 0.643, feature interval 0.826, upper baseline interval 0.957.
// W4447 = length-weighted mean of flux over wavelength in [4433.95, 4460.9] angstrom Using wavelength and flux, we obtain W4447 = 1.03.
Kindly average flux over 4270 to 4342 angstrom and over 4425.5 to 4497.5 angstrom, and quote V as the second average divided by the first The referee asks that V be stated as 1.6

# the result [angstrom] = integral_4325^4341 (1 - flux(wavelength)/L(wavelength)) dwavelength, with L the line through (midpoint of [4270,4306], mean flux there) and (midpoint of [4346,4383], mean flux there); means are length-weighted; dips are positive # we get -1.0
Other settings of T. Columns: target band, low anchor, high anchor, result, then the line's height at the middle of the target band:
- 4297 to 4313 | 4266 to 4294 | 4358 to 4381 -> 0.8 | 0.72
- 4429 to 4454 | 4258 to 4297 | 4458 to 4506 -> 1.4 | 1.16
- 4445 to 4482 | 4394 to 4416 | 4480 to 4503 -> 0.6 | 1.19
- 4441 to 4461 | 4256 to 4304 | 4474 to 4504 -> 2.4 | 1.19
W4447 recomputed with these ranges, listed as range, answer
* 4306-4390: 0.883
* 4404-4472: 1.05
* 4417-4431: 1.04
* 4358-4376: 1.04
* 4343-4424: 0.947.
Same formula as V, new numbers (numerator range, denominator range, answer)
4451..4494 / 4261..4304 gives 1.84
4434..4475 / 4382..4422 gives 1.19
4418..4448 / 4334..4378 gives 1.13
